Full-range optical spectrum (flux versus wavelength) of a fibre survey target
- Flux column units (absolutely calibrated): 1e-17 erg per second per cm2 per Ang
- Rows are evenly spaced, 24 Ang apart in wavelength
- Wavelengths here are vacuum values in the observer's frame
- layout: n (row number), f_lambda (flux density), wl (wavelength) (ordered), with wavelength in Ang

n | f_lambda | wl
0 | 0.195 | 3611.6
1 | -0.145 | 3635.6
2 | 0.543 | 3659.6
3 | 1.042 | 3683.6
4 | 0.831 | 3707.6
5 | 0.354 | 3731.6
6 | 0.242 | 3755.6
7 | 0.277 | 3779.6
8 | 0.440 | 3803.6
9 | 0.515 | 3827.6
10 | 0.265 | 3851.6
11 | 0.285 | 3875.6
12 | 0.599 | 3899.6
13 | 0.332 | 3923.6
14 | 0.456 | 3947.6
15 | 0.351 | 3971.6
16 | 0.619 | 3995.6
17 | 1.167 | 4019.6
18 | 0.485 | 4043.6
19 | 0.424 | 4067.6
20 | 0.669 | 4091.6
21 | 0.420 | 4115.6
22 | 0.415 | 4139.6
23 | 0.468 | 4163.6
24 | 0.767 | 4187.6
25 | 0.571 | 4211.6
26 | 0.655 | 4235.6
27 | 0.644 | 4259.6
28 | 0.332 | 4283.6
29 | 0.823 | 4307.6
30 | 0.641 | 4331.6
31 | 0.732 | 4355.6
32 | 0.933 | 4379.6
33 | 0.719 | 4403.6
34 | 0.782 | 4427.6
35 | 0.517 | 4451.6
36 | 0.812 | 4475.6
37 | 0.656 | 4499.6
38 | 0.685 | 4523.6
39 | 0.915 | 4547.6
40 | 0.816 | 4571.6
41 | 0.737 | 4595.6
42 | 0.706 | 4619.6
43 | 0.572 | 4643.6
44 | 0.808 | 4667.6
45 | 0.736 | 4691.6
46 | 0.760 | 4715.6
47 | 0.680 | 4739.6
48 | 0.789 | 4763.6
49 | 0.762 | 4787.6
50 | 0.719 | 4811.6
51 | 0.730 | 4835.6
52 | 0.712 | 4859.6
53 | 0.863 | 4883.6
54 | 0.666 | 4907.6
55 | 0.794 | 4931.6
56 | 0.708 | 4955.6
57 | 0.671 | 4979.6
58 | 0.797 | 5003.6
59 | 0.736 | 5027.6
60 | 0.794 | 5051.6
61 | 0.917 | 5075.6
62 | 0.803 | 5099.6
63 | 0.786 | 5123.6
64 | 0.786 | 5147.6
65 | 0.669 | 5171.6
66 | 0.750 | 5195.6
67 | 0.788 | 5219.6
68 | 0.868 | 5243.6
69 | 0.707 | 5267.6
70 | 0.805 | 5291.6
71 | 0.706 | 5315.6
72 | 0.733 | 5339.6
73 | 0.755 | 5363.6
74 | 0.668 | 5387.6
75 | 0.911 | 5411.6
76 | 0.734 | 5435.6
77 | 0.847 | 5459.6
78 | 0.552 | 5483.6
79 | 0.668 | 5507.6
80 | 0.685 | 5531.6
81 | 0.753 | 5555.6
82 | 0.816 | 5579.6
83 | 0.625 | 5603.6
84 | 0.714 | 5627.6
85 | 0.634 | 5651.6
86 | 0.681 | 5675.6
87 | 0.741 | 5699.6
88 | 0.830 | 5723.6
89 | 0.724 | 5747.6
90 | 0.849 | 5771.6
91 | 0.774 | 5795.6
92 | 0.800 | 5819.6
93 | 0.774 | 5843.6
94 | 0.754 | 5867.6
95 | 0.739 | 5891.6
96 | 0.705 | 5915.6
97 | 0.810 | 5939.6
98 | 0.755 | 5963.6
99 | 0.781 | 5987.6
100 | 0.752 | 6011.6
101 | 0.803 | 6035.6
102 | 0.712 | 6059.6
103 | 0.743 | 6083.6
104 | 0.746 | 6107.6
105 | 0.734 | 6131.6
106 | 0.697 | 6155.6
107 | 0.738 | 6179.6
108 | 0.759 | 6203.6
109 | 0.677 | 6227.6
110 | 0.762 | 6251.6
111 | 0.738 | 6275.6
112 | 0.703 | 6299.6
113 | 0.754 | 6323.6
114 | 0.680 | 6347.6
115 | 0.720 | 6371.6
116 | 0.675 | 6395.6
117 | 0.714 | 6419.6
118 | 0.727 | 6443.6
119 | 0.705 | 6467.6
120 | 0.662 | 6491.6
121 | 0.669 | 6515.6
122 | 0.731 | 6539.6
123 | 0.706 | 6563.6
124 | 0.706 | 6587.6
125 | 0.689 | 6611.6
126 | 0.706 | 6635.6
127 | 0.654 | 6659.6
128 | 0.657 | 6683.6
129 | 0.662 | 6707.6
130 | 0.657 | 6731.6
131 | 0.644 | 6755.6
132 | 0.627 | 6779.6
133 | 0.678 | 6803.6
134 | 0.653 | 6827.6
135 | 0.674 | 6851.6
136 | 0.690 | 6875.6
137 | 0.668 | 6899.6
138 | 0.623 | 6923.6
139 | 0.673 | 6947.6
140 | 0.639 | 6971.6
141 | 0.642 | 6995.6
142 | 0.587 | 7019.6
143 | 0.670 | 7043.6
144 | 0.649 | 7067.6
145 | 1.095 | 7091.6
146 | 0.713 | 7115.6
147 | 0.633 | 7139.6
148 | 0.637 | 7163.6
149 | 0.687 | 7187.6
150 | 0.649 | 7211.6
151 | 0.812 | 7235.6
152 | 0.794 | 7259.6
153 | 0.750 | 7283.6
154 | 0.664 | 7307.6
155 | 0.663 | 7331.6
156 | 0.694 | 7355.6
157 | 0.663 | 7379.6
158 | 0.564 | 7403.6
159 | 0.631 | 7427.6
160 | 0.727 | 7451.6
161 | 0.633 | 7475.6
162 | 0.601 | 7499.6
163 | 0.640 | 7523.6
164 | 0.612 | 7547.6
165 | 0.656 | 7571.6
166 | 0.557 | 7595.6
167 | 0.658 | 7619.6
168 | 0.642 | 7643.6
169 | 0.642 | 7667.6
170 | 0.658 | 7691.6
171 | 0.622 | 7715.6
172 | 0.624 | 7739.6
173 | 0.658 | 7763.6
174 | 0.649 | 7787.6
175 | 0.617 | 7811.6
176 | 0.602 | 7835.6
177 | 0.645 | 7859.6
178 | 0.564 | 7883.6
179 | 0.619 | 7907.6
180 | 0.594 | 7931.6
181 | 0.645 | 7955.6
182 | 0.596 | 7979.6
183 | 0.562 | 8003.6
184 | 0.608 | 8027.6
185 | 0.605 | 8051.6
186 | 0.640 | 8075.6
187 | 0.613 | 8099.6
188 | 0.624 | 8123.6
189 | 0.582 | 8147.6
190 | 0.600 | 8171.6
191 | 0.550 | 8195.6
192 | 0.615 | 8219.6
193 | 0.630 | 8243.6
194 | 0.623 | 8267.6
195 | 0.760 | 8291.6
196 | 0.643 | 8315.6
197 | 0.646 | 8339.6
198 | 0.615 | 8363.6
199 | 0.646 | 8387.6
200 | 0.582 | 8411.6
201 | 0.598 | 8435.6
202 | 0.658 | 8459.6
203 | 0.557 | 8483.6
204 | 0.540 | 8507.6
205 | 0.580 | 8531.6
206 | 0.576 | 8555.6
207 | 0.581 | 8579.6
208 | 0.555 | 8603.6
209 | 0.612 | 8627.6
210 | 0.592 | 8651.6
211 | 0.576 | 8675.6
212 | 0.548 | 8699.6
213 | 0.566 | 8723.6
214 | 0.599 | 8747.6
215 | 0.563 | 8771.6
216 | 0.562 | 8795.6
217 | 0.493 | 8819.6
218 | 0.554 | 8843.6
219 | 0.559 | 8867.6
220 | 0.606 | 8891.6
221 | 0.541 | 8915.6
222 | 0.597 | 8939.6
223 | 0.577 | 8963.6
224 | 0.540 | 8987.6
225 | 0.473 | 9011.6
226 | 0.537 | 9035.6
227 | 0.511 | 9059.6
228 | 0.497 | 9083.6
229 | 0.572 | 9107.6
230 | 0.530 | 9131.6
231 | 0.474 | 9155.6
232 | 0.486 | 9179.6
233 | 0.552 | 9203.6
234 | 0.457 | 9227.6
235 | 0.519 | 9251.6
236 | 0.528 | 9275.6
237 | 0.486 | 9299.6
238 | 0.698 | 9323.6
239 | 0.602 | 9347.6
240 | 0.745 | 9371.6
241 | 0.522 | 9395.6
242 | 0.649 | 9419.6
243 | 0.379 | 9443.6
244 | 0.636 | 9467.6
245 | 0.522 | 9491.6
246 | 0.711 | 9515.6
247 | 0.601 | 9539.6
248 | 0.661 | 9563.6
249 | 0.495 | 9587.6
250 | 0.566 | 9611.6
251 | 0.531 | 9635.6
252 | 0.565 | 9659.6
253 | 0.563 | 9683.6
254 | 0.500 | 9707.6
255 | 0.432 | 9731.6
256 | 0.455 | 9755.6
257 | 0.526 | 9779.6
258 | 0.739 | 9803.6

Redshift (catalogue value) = 0.080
